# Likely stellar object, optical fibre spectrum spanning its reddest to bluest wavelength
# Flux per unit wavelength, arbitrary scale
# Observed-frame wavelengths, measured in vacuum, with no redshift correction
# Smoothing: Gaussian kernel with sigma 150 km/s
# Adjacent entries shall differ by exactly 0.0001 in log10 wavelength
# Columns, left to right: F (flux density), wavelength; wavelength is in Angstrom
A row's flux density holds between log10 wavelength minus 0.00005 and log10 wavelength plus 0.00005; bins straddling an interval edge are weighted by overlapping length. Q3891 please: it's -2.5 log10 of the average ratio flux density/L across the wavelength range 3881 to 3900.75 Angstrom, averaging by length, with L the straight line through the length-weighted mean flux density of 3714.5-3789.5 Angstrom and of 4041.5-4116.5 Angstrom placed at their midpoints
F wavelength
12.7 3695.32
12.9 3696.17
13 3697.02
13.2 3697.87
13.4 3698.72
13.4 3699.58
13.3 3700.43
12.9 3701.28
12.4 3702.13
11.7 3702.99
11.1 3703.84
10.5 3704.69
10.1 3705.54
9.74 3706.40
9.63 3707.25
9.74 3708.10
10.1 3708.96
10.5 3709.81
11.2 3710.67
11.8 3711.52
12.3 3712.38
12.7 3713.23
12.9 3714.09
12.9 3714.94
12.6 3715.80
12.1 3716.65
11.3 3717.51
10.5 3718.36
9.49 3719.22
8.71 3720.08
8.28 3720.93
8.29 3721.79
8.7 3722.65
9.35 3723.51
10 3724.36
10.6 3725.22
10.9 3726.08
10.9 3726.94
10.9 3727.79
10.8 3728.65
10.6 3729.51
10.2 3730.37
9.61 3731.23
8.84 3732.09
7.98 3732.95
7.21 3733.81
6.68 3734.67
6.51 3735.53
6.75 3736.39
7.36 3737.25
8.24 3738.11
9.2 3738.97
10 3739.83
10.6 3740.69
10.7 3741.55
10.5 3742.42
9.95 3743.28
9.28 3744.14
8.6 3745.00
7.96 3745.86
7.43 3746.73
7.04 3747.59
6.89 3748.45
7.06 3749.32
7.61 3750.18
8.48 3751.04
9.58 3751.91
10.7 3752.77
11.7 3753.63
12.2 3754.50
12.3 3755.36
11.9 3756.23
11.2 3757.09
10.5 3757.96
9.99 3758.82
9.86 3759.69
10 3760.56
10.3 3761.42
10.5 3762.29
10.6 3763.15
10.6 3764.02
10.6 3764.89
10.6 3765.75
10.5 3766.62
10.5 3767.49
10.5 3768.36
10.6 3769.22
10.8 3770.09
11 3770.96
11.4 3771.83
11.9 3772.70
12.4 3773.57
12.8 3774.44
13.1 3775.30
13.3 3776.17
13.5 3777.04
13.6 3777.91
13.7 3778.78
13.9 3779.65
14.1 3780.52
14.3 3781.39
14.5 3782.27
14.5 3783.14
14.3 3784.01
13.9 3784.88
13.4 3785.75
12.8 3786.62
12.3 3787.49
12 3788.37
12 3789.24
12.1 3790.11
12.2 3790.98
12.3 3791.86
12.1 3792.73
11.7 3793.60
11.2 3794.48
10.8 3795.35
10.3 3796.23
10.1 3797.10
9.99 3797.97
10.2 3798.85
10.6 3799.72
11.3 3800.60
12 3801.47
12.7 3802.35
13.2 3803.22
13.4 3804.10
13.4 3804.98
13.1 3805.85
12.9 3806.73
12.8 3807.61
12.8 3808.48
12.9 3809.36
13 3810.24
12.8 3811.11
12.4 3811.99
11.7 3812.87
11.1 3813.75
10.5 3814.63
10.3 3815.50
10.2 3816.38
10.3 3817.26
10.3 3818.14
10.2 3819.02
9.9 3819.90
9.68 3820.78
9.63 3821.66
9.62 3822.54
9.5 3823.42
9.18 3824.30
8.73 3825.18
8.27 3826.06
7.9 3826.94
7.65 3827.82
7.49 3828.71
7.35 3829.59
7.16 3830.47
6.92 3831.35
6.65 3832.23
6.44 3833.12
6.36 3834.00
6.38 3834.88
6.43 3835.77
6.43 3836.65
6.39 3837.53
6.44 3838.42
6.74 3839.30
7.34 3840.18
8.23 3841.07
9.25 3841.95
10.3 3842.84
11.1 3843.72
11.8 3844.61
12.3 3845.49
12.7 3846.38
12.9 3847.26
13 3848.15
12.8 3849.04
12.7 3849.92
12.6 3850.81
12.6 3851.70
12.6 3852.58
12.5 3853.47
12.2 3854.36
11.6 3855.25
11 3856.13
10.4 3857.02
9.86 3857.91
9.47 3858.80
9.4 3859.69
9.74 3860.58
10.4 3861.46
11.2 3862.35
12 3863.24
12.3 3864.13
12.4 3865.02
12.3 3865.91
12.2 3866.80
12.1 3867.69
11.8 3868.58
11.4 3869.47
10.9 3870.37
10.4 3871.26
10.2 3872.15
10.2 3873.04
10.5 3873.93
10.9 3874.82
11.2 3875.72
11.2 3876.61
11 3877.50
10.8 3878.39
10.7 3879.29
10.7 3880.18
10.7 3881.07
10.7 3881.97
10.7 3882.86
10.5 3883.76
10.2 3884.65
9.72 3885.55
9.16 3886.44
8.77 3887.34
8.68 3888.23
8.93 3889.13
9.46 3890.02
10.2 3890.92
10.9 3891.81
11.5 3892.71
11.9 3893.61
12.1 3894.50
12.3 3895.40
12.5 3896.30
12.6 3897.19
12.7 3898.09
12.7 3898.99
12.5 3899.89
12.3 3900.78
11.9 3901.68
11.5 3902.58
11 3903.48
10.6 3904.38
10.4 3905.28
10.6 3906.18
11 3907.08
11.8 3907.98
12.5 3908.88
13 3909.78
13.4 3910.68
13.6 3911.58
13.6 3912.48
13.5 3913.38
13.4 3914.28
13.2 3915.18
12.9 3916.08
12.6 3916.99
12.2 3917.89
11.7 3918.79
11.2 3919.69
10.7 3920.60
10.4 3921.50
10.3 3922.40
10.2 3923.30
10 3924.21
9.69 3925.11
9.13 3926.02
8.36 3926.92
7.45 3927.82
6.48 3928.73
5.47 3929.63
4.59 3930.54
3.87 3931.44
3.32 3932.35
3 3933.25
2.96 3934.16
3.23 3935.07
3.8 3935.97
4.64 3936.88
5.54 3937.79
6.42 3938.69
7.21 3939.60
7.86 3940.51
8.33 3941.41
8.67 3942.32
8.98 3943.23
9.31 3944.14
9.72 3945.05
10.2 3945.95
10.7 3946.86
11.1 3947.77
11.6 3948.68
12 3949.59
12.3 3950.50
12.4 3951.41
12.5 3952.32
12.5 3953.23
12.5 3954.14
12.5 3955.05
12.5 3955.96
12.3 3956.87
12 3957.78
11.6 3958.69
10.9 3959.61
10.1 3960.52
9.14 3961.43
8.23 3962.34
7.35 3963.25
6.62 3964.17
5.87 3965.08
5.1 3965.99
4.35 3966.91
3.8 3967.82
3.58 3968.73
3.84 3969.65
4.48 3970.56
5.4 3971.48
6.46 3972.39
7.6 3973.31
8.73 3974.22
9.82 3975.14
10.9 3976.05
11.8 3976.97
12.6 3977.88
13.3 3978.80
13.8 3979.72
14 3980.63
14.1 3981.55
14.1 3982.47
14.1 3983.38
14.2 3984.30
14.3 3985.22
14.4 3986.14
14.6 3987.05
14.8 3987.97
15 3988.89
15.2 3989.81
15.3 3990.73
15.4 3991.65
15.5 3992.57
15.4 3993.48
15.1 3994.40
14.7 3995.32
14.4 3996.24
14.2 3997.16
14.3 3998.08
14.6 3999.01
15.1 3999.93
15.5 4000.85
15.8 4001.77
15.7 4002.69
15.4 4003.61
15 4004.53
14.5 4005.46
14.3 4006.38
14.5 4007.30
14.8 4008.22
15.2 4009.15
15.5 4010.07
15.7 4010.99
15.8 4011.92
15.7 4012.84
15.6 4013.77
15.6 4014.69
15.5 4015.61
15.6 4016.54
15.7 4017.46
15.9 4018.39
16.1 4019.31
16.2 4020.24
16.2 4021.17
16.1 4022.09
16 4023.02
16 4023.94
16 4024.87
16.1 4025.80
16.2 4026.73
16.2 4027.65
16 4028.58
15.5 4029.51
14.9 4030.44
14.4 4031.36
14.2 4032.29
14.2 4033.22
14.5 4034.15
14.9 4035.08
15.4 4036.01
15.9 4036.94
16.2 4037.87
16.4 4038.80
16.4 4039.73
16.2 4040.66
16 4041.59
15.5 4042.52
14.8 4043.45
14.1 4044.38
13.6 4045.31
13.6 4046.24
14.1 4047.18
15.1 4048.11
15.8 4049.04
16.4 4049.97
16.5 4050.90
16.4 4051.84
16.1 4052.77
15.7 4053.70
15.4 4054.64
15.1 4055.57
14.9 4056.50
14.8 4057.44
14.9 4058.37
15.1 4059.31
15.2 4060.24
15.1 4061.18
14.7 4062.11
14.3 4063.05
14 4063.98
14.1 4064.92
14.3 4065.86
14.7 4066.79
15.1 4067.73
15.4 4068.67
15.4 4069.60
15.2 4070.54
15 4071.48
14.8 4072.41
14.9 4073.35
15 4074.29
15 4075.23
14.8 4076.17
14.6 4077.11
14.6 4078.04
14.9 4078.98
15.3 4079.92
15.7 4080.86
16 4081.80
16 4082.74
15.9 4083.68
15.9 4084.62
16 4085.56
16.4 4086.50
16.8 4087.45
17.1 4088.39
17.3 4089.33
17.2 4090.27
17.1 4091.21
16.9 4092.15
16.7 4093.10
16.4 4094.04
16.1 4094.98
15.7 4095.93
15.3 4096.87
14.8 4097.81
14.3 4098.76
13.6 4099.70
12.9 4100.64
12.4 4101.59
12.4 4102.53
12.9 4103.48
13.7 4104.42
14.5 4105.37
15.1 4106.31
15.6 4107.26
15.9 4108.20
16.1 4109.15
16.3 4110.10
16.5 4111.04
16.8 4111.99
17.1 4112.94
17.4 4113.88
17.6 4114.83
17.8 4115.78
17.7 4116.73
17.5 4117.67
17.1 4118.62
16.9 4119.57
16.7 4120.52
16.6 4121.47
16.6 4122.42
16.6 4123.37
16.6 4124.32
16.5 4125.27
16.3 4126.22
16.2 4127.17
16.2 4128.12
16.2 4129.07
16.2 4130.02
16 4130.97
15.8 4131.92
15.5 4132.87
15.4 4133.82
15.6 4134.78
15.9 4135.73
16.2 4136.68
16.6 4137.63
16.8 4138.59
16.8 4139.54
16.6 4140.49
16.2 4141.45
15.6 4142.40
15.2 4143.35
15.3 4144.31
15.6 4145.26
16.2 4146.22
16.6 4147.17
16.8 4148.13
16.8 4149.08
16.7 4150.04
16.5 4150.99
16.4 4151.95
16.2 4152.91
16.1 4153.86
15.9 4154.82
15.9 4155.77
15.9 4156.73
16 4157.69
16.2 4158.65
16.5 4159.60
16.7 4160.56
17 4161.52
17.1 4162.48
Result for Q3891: 0.16 mag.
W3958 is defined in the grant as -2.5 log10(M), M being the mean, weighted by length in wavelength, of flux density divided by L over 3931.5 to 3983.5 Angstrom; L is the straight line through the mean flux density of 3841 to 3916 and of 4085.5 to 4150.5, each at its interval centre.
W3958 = 0.41 mag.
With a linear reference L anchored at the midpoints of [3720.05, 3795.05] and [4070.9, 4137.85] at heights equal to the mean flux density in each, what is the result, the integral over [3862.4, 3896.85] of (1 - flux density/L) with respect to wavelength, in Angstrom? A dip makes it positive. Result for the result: 4.32 Angstrom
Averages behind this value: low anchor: 10.7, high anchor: 15.8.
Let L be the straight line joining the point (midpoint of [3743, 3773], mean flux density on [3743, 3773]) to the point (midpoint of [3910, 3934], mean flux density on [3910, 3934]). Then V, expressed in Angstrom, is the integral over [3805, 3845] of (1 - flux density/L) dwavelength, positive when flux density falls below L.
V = 1.9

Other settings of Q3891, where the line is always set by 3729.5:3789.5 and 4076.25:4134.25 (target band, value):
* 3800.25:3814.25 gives -0.11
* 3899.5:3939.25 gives 0.34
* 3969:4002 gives 0.11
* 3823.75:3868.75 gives 0.21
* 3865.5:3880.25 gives 0.12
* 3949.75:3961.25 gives 0.14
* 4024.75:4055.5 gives -0.04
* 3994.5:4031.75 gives -0.07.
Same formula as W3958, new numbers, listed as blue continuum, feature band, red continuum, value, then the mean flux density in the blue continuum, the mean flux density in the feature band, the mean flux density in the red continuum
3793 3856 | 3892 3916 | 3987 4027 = 0.026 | 10.3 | 12.2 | 15.4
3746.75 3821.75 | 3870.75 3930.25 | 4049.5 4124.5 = 0.192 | 11.5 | 10.9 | 15.6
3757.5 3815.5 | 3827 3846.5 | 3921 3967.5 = 0.330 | 12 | 8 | 8.53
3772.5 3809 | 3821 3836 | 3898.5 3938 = 0.445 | 12.6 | 7.79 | 9.71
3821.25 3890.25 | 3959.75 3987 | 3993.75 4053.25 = 0.411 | 10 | 9.49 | 15.4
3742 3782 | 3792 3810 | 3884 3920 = -0.082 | 10.8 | 11.9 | 11.6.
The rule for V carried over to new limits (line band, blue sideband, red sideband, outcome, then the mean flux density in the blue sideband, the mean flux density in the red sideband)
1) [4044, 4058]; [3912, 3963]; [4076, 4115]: -1.33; 9.48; 15.6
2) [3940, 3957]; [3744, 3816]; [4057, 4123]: 3.46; 11.5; 15.6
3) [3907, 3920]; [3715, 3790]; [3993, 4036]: 0.77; 10.6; 15.3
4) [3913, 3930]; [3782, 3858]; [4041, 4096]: 2.89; 10.7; 15.4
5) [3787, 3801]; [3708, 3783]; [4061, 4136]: -0.19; 10.5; 15.7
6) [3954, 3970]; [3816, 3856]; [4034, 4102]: 5.34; 9.5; 15.3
